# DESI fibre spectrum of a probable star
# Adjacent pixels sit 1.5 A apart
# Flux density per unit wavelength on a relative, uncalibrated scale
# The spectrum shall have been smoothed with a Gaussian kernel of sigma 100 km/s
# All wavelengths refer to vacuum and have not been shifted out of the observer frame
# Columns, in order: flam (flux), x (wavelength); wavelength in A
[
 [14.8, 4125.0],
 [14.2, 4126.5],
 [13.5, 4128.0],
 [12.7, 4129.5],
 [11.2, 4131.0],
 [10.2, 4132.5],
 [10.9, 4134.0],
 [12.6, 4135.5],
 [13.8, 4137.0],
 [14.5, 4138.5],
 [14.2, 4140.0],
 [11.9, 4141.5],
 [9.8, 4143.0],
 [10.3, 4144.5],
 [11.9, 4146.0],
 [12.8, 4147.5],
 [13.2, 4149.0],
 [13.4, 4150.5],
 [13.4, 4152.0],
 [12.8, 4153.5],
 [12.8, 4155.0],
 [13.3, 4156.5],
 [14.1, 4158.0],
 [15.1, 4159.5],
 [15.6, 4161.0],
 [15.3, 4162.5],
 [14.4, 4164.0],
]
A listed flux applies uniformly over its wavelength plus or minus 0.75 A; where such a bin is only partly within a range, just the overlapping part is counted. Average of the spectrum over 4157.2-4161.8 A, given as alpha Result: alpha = 14.9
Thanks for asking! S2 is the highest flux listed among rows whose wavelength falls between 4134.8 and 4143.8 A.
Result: 14.5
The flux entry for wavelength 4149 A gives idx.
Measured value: 13.2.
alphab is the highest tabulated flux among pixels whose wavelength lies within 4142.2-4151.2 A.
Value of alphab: 13.4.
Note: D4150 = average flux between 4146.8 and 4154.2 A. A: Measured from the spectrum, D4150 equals 13.1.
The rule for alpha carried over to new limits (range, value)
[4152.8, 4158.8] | 13.3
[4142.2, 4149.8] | 11.6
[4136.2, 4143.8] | 12.8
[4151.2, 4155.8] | 13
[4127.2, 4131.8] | 12.5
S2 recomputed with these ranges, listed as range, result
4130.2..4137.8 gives 13.8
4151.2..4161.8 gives 15.6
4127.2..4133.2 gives 13.5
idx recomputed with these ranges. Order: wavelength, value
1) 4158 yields 14.1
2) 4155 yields 12.8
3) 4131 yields 11.2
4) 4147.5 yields 12.8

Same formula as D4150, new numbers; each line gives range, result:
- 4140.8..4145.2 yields 10.7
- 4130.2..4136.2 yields 11.2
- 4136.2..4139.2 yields 14.1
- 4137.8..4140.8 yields 14.3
